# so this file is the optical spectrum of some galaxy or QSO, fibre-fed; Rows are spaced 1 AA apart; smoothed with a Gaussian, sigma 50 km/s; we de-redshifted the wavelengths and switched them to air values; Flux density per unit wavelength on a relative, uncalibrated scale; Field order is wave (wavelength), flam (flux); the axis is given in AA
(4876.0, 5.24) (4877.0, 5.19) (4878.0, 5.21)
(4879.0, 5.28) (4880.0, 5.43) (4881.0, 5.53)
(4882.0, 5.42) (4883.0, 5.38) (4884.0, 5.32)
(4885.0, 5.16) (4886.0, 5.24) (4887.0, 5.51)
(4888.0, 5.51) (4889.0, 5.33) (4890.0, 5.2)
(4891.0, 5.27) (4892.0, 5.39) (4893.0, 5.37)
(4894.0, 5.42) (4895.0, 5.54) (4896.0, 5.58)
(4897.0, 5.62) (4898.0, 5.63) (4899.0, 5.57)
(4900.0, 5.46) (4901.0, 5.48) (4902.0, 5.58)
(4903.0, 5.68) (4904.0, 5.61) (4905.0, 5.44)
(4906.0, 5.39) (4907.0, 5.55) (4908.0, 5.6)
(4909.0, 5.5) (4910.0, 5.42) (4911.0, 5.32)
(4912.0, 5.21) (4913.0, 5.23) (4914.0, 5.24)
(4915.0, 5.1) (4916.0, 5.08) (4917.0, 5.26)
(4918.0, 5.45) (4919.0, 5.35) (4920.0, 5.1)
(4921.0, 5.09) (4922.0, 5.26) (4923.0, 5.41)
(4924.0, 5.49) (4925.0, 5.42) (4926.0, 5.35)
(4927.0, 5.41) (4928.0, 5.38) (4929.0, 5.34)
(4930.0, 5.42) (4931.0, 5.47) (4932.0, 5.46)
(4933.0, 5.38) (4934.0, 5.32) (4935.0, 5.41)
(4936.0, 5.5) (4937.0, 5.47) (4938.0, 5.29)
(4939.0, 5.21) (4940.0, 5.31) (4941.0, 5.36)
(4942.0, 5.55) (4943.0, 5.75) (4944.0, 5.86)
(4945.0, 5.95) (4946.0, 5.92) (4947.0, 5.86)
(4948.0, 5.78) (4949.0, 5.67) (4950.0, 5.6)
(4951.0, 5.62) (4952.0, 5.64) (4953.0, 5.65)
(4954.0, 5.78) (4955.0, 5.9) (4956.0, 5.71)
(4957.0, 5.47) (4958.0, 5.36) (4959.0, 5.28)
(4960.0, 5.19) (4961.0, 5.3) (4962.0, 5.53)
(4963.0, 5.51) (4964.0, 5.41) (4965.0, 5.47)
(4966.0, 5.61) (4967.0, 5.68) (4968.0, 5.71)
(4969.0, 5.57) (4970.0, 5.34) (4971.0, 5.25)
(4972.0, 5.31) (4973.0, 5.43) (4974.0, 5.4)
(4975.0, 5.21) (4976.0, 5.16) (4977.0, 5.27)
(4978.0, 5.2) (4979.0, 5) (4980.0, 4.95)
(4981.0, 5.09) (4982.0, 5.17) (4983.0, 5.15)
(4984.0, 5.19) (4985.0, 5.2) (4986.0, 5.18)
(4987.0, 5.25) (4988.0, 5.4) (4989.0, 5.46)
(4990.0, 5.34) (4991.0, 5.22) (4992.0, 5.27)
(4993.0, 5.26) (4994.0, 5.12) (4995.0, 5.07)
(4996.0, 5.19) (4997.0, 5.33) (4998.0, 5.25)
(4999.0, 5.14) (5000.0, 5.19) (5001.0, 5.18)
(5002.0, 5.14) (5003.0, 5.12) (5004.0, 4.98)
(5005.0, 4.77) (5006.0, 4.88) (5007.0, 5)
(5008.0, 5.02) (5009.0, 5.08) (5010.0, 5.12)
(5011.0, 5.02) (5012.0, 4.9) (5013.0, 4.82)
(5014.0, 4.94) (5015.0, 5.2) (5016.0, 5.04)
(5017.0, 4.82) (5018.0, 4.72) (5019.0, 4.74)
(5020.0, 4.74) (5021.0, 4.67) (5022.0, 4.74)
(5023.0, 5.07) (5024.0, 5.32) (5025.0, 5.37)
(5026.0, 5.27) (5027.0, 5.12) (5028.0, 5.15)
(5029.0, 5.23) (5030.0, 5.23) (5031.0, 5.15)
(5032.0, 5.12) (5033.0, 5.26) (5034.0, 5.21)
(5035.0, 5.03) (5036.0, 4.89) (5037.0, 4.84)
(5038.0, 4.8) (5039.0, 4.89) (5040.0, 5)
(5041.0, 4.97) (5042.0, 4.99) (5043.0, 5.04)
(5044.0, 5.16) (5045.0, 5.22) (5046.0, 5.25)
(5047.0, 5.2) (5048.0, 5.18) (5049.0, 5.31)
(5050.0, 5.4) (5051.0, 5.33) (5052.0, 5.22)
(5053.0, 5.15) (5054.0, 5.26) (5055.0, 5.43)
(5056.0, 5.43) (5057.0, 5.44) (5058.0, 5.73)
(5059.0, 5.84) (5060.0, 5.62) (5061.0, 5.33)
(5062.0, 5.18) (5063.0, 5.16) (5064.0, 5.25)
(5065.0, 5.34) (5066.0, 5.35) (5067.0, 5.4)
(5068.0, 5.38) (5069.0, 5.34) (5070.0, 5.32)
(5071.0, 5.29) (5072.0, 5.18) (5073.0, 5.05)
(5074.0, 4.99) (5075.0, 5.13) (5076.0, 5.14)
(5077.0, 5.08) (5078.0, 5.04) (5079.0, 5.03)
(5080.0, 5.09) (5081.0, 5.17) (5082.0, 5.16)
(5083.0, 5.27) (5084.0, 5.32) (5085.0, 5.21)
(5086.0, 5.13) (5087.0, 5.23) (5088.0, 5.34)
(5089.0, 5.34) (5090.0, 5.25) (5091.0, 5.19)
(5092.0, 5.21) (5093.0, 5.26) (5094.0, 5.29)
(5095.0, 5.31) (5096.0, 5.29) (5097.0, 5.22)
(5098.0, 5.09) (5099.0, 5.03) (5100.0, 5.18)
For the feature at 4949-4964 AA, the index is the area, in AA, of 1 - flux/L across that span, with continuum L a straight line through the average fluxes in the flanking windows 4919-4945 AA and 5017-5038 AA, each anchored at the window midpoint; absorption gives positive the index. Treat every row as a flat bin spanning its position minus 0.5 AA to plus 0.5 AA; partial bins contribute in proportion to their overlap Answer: -0.6 AA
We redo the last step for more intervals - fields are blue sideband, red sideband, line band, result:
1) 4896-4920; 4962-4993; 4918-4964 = -1.0 AA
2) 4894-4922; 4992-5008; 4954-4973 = -0.9 AA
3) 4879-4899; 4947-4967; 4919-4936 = 0.4 AA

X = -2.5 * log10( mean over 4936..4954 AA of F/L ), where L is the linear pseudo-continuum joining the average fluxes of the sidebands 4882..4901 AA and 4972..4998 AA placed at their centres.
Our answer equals -0.06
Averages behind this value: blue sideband 5.42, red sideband 5.22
